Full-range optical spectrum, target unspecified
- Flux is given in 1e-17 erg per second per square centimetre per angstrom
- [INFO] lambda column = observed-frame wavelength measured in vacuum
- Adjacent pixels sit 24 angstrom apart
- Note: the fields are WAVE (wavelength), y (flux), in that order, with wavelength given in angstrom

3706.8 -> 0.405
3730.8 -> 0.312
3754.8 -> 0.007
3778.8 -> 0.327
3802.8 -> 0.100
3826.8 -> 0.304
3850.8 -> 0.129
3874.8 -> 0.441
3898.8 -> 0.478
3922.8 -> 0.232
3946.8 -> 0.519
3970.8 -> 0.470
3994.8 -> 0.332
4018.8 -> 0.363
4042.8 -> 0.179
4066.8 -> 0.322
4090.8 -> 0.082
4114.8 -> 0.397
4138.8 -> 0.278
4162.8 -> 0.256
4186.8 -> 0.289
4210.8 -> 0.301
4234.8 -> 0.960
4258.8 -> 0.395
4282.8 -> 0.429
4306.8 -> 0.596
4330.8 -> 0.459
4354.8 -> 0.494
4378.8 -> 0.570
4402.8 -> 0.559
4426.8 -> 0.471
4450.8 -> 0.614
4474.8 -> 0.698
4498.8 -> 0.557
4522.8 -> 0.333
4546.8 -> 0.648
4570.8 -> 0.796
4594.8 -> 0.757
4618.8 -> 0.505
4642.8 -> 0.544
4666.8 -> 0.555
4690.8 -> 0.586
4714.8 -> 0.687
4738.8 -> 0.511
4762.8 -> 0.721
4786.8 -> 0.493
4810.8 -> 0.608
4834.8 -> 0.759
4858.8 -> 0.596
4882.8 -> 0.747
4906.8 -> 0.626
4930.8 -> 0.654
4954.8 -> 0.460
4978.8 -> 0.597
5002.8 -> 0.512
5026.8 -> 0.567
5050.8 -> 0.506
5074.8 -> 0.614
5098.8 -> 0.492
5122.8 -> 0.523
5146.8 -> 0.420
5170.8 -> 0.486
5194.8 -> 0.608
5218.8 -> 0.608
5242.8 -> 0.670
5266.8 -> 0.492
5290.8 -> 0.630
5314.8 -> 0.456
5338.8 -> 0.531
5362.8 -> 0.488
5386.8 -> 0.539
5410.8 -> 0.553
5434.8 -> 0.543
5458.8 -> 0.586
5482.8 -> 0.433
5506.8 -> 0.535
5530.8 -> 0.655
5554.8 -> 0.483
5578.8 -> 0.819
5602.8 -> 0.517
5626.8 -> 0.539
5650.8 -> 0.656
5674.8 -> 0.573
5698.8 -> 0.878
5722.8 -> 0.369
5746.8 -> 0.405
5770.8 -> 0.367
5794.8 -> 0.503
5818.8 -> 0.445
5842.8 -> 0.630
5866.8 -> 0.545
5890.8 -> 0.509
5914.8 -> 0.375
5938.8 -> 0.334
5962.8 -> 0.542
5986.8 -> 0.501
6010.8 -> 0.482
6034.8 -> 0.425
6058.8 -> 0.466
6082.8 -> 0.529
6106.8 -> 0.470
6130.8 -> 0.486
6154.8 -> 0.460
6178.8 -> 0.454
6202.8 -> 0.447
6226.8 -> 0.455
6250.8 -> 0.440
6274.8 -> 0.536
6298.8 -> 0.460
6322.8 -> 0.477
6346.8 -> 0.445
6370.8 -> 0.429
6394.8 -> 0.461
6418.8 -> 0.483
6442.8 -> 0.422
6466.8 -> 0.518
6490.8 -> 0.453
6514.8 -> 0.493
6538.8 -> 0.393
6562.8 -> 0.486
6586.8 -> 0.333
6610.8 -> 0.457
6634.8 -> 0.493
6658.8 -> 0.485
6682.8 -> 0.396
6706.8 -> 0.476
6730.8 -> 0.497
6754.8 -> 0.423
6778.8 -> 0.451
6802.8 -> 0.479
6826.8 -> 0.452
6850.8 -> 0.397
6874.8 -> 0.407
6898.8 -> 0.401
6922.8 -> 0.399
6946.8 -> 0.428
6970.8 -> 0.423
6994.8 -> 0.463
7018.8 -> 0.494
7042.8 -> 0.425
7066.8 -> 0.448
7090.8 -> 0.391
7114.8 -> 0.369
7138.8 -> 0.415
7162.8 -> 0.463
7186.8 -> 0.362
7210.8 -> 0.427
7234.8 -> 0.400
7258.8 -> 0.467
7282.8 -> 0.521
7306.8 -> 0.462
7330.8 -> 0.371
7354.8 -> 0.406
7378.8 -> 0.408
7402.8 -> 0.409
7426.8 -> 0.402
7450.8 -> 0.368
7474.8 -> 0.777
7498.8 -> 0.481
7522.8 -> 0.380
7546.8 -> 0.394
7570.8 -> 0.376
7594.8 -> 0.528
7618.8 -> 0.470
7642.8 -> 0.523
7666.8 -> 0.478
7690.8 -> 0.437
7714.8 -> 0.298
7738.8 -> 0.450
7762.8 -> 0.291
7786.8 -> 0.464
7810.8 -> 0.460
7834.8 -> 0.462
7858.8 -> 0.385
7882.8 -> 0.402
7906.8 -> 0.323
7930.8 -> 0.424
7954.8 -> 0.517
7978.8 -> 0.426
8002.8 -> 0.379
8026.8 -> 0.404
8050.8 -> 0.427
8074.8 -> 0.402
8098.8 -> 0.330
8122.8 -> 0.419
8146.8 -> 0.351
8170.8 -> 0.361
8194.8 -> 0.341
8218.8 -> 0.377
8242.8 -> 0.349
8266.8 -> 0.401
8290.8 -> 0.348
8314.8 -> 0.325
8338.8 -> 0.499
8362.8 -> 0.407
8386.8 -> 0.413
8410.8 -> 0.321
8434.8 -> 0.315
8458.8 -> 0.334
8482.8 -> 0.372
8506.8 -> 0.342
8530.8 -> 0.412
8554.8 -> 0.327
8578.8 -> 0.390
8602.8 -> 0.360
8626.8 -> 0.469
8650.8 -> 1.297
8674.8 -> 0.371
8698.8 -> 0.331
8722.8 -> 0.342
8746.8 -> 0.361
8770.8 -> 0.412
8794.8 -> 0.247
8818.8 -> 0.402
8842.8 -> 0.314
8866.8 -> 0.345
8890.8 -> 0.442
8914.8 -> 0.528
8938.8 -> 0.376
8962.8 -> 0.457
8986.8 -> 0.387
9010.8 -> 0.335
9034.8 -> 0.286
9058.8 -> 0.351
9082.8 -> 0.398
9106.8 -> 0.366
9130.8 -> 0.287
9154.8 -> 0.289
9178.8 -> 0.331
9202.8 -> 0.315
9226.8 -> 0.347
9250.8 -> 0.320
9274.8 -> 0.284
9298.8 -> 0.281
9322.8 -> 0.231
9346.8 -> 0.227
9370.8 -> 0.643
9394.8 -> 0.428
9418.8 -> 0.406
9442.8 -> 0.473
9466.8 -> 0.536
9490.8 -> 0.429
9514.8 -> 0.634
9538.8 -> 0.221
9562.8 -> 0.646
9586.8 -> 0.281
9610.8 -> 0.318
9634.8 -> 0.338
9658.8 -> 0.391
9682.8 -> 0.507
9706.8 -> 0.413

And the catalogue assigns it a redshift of 0.14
